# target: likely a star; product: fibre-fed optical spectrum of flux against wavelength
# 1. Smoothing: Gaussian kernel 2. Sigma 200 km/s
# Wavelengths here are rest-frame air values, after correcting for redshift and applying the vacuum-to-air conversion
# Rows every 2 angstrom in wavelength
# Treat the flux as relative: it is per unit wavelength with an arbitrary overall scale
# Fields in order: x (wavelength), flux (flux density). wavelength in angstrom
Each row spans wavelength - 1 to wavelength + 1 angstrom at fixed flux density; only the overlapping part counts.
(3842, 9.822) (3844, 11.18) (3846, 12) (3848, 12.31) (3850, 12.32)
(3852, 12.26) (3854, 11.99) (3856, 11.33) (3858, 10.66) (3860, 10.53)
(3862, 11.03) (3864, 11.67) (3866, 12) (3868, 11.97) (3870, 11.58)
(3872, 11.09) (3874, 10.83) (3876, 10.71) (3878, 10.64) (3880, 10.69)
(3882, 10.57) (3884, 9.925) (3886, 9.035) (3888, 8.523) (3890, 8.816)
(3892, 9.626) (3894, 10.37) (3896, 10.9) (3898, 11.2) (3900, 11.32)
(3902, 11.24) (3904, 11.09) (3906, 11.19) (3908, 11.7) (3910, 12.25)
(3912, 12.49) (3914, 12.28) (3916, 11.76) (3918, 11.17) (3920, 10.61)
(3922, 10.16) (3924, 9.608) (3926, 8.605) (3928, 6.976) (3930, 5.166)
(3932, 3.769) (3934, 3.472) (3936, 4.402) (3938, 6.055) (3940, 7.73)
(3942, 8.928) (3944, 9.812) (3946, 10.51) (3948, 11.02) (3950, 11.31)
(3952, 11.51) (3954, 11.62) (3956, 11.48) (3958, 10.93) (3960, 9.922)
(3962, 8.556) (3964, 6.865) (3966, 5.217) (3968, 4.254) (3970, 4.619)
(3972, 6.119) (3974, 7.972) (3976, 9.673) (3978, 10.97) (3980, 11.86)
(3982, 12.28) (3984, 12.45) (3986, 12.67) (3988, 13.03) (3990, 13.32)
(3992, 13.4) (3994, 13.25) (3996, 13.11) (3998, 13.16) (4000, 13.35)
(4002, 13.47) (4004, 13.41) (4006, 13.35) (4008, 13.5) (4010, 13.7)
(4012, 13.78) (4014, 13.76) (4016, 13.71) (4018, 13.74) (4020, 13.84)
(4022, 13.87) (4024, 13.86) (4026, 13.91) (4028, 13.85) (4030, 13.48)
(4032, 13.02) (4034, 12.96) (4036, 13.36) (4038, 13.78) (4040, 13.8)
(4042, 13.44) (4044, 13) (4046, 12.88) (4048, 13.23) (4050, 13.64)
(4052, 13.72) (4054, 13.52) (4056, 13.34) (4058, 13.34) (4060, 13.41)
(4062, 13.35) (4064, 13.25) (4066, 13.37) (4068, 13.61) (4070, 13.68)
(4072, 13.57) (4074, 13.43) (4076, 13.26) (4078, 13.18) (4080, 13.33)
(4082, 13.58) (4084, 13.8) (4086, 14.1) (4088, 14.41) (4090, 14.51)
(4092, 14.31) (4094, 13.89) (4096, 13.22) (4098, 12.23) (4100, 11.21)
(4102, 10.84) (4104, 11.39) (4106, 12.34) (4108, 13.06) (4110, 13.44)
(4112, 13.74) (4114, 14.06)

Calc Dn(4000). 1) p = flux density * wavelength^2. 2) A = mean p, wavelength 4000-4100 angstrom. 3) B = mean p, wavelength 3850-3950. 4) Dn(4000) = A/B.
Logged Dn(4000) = 1.5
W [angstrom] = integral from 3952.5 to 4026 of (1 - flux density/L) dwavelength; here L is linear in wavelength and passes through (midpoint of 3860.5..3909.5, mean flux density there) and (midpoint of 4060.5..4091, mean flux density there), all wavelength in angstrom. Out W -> 5.0 angstrom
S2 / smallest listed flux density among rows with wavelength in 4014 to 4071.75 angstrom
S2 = 12.88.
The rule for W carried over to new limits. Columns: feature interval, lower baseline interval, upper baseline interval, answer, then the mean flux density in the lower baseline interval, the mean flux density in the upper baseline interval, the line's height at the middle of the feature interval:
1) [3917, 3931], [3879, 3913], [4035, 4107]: 2.7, 10.6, 13.3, 11.1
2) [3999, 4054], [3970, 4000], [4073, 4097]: -5.0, 11.5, 13.8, 12.4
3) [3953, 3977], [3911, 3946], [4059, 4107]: 3.6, 8.47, 13.2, 9.59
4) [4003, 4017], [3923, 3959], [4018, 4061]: -1.9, 8.49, 13.5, 12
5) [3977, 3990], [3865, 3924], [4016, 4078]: 0.1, 10.9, 13.5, 12.4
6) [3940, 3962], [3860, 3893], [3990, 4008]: 3.2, 10.5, 13.3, 12.2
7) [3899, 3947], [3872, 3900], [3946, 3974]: 1.4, 10.2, 8.76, 9.49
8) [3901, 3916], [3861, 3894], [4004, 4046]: -0.8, 10.5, 13.6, 11.2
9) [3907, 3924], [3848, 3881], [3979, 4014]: 0.9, 11.4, 13.1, 12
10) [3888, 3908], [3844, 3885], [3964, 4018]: 1.3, 11.3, 11.5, 11.3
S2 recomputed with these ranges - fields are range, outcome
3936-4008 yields 4.254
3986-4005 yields 12.67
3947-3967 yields 5.217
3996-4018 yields 13.11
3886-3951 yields 3.472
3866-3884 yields 9.925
